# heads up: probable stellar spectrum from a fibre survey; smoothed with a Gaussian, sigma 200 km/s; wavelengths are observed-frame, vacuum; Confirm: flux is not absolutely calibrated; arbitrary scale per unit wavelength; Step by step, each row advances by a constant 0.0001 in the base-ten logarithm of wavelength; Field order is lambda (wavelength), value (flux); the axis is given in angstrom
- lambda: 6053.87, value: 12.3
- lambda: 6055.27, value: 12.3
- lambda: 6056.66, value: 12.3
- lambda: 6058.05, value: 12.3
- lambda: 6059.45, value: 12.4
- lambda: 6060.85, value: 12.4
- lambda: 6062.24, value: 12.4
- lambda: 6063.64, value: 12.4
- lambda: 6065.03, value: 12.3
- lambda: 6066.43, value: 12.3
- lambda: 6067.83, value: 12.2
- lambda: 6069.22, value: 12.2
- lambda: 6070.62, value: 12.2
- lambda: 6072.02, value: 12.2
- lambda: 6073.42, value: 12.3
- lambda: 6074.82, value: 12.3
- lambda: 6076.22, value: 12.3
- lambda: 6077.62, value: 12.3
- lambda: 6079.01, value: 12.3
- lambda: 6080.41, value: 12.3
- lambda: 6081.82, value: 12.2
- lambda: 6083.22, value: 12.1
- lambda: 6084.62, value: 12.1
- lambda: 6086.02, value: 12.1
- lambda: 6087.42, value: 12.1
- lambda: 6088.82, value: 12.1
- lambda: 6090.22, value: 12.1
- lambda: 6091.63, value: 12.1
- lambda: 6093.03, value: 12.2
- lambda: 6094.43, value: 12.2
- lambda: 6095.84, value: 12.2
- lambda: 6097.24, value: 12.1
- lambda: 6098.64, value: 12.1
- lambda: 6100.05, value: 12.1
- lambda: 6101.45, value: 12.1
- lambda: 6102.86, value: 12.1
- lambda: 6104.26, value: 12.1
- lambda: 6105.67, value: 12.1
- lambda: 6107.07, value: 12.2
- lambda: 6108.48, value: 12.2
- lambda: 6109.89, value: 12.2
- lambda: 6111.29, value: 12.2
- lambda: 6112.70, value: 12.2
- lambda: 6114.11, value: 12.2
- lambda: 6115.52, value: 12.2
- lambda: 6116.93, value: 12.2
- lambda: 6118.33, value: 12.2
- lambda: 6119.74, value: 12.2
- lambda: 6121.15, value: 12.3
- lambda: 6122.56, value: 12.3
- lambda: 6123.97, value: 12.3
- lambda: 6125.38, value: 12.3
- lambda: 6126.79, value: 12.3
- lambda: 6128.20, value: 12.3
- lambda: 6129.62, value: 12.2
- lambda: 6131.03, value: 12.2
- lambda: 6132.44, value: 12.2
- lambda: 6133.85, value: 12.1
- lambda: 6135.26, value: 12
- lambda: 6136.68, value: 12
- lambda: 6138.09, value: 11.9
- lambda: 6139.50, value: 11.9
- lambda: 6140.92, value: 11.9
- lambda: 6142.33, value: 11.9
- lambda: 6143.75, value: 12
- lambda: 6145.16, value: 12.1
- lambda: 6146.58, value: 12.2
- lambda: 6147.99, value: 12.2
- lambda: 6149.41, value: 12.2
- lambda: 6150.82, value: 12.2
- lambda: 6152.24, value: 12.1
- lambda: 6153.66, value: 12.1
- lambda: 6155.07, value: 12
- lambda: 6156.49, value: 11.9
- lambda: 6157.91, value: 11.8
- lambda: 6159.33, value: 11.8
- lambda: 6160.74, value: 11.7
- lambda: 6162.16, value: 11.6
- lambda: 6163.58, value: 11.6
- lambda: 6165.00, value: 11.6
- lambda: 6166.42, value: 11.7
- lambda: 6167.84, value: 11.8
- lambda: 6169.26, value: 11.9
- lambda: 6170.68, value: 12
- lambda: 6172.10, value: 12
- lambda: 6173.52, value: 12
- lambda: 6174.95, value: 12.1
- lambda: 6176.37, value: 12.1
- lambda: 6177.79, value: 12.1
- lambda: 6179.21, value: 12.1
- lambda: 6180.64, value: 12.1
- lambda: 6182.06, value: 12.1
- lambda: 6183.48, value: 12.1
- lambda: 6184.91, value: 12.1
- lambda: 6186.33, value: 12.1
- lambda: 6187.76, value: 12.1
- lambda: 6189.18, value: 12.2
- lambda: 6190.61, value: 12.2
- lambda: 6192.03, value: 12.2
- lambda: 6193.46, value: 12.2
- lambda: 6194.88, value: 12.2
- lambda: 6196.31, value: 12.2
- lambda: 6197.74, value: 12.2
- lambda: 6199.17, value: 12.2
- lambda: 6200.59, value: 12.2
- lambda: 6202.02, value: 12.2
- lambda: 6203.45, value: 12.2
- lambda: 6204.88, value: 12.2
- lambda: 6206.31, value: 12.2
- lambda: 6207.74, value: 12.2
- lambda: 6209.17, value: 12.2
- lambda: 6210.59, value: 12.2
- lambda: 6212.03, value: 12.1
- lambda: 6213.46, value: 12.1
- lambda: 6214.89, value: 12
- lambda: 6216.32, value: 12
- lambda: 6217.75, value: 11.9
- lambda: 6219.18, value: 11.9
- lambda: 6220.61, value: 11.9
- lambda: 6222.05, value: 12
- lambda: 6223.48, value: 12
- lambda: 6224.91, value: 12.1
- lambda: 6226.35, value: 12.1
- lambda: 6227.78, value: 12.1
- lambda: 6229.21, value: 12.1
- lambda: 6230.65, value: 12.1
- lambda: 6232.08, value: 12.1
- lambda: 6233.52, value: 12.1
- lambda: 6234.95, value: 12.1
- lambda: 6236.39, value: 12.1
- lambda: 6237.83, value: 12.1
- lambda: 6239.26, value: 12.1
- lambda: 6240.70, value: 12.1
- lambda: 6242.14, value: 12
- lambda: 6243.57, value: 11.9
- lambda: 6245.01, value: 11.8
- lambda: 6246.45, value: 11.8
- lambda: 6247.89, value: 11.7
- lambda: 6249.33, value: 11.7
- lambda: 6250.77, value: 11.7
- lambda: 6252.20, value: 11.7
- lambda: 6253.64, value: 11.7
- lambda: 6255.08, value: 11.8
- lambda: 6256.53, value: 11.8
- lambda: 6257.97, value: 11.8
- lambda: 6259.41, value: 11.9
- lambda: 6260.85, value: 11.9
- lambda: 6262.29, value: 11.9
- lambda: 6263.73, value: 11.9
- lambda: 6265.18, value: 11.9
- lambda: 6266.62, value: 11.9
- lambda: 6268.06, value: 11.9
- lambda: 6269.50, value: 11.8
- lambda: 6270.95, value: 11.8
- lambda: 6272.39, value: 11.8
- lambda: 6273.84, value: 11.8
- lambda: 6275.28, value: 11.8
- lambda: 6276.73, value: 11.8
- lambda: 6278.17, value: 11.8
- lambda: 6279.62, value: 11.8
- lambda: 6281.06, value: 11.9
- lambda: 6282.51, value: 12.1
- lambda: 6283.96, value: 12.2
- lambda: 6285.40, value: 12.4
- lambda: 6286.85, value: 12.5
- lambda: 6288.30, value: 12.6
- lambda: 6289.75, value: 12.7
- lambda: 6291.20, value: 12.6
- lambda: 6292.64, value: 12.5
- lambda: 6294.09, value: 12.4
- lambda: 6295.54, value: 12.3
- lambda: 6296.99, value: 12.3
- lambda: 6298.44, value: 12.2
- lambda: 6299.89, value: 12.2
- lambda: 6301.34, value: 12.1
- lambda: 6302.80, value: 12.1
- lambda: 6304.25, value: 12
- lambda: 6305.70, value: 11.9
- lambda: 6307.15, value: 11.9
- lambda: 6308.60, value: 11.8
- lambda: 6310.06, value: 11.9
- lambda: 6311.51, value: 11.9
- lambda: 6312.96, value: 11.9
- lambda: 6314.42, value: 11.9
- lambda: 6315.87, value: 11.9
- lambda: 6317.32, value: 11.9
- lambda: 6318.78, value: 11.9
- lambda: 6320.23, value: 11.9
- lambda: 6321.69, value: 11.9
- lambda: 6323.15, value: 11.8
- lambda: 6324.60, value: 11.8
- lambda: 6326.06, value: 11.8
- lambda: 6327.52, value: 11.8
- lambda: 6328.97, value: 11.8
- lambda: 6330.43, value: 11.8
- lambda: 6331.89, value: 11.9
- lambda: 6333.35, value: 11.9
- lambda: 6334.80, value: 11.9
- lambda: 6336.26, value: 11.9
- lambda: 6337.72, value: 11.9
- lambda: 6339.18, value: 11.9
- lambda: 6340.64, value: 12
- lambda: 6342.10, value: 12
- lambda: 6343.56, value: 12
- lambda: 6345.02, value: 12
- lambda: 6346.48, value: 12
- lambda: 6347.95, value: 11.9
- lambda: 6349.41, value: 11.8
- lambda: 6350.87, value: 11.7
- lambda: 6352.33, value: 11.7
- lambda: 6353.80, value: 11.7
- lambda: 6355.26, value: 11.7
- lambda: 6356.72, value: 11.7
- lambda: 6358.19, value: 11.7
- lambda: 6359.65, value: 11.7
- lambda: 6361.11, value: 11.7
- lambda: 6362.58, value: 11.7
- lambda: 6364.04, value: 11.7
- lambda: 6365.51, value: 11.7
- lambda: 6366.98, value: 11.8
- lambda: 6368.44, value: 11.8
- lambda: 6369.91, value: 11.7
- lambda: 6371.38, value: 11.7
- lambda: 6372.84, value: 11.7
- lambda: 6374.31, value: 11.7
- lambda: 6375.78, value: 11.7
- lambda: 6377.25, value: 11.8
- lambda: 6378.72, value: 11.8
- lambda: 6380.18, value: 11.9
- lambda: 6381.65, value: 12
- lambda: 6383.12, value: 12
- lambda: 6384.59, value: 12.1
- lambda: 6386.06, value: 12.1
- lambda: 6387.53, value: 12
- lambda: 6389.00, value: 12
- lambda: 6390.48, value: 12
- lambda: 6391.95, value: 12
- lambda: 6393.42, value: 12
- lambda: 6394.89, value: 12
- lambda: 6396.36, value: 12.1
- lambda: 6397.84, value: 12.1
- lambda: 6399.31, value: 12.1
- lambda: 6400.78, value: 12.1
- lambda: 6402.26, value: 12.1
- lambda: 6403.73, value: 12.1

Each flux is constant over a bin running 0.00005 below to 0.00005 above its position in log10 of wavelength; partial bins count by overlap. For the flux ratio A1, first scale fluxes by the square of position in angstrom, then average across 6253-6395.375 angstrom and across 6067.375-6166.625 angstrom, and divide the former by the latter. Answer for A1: 1.05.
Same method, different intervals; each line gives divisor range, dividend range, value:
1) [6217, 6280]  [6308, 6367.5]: 1.02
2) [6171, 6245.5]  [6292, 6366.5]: 1.02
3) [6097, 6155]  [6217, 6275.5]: 1.02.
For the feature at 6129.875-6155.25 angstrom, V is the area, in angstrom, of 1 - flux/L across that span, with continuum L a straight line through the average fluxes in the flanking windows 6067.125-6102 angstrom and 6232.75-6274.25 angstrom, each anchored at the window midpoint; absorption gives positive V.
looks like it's 0.0 angstrom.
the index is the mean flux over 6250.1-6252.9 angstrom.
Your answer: 11.7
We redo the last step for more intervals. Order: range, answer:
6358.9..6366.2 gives 11.7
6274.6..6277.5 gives 11.8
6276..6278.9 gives 11.8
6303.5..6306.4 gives 12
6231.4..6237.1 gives 12.1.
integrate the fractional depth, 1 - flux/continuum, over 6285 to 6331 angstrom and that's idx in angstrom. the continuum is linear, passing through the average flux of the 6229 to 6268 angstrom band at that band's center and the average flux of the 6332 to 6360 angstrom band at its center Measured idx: -0.8 angstrom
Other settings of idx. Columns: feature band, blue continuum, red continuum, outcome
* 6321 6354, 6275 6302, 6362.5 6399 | 0.5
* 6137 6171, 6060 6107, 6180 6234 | 0.6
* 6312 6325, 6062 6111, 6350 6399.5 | 0.0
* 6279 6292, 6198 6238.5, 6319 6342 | -0.4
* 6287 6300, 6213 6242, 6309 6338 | -0.6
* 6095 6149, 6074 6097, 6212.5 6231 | 0.0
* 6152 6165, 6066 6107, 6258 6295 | 0.3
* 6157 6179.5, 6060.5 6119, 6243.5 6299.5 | 0.5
